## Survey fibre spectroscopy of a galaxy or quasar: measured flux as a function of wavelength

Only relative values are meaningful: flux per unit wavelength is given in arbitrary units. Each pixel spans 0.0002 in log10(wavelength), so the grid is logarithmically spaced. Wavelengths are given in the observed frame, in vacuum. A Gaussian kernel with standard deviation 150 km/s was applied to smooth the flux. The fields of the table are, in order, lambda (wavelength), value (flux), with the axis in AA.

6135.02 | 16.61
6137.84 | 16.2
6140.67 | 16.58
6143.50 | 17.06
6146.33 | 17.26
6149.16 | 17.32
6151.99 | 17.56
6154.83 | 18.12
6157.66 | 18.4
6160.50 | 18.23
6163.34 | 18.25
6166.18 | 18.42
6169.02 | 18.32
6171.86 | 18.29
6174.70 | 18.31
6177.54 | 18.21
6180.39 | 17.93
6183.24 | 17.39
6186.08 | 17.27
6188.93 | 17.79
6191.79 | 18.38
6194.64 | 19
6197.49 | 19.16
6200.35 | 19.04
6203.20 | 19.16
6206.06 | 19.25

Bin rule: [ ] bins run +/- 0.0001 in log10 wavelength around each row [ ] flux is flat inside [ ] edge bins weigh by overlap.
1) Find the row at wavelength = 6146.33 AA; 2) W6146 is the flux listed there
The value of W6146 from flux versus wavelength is 17.26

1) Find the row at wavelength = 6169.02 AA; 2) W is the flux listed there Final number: 18.32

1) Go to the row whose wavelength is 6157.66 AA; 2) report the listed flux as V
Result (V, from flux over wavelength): 18.4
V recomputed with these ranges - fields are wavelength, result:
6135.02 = 16.61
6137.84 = 16.2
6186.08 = 17.27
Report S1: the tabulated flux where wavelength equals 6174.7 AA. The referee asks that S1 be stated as 18.31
